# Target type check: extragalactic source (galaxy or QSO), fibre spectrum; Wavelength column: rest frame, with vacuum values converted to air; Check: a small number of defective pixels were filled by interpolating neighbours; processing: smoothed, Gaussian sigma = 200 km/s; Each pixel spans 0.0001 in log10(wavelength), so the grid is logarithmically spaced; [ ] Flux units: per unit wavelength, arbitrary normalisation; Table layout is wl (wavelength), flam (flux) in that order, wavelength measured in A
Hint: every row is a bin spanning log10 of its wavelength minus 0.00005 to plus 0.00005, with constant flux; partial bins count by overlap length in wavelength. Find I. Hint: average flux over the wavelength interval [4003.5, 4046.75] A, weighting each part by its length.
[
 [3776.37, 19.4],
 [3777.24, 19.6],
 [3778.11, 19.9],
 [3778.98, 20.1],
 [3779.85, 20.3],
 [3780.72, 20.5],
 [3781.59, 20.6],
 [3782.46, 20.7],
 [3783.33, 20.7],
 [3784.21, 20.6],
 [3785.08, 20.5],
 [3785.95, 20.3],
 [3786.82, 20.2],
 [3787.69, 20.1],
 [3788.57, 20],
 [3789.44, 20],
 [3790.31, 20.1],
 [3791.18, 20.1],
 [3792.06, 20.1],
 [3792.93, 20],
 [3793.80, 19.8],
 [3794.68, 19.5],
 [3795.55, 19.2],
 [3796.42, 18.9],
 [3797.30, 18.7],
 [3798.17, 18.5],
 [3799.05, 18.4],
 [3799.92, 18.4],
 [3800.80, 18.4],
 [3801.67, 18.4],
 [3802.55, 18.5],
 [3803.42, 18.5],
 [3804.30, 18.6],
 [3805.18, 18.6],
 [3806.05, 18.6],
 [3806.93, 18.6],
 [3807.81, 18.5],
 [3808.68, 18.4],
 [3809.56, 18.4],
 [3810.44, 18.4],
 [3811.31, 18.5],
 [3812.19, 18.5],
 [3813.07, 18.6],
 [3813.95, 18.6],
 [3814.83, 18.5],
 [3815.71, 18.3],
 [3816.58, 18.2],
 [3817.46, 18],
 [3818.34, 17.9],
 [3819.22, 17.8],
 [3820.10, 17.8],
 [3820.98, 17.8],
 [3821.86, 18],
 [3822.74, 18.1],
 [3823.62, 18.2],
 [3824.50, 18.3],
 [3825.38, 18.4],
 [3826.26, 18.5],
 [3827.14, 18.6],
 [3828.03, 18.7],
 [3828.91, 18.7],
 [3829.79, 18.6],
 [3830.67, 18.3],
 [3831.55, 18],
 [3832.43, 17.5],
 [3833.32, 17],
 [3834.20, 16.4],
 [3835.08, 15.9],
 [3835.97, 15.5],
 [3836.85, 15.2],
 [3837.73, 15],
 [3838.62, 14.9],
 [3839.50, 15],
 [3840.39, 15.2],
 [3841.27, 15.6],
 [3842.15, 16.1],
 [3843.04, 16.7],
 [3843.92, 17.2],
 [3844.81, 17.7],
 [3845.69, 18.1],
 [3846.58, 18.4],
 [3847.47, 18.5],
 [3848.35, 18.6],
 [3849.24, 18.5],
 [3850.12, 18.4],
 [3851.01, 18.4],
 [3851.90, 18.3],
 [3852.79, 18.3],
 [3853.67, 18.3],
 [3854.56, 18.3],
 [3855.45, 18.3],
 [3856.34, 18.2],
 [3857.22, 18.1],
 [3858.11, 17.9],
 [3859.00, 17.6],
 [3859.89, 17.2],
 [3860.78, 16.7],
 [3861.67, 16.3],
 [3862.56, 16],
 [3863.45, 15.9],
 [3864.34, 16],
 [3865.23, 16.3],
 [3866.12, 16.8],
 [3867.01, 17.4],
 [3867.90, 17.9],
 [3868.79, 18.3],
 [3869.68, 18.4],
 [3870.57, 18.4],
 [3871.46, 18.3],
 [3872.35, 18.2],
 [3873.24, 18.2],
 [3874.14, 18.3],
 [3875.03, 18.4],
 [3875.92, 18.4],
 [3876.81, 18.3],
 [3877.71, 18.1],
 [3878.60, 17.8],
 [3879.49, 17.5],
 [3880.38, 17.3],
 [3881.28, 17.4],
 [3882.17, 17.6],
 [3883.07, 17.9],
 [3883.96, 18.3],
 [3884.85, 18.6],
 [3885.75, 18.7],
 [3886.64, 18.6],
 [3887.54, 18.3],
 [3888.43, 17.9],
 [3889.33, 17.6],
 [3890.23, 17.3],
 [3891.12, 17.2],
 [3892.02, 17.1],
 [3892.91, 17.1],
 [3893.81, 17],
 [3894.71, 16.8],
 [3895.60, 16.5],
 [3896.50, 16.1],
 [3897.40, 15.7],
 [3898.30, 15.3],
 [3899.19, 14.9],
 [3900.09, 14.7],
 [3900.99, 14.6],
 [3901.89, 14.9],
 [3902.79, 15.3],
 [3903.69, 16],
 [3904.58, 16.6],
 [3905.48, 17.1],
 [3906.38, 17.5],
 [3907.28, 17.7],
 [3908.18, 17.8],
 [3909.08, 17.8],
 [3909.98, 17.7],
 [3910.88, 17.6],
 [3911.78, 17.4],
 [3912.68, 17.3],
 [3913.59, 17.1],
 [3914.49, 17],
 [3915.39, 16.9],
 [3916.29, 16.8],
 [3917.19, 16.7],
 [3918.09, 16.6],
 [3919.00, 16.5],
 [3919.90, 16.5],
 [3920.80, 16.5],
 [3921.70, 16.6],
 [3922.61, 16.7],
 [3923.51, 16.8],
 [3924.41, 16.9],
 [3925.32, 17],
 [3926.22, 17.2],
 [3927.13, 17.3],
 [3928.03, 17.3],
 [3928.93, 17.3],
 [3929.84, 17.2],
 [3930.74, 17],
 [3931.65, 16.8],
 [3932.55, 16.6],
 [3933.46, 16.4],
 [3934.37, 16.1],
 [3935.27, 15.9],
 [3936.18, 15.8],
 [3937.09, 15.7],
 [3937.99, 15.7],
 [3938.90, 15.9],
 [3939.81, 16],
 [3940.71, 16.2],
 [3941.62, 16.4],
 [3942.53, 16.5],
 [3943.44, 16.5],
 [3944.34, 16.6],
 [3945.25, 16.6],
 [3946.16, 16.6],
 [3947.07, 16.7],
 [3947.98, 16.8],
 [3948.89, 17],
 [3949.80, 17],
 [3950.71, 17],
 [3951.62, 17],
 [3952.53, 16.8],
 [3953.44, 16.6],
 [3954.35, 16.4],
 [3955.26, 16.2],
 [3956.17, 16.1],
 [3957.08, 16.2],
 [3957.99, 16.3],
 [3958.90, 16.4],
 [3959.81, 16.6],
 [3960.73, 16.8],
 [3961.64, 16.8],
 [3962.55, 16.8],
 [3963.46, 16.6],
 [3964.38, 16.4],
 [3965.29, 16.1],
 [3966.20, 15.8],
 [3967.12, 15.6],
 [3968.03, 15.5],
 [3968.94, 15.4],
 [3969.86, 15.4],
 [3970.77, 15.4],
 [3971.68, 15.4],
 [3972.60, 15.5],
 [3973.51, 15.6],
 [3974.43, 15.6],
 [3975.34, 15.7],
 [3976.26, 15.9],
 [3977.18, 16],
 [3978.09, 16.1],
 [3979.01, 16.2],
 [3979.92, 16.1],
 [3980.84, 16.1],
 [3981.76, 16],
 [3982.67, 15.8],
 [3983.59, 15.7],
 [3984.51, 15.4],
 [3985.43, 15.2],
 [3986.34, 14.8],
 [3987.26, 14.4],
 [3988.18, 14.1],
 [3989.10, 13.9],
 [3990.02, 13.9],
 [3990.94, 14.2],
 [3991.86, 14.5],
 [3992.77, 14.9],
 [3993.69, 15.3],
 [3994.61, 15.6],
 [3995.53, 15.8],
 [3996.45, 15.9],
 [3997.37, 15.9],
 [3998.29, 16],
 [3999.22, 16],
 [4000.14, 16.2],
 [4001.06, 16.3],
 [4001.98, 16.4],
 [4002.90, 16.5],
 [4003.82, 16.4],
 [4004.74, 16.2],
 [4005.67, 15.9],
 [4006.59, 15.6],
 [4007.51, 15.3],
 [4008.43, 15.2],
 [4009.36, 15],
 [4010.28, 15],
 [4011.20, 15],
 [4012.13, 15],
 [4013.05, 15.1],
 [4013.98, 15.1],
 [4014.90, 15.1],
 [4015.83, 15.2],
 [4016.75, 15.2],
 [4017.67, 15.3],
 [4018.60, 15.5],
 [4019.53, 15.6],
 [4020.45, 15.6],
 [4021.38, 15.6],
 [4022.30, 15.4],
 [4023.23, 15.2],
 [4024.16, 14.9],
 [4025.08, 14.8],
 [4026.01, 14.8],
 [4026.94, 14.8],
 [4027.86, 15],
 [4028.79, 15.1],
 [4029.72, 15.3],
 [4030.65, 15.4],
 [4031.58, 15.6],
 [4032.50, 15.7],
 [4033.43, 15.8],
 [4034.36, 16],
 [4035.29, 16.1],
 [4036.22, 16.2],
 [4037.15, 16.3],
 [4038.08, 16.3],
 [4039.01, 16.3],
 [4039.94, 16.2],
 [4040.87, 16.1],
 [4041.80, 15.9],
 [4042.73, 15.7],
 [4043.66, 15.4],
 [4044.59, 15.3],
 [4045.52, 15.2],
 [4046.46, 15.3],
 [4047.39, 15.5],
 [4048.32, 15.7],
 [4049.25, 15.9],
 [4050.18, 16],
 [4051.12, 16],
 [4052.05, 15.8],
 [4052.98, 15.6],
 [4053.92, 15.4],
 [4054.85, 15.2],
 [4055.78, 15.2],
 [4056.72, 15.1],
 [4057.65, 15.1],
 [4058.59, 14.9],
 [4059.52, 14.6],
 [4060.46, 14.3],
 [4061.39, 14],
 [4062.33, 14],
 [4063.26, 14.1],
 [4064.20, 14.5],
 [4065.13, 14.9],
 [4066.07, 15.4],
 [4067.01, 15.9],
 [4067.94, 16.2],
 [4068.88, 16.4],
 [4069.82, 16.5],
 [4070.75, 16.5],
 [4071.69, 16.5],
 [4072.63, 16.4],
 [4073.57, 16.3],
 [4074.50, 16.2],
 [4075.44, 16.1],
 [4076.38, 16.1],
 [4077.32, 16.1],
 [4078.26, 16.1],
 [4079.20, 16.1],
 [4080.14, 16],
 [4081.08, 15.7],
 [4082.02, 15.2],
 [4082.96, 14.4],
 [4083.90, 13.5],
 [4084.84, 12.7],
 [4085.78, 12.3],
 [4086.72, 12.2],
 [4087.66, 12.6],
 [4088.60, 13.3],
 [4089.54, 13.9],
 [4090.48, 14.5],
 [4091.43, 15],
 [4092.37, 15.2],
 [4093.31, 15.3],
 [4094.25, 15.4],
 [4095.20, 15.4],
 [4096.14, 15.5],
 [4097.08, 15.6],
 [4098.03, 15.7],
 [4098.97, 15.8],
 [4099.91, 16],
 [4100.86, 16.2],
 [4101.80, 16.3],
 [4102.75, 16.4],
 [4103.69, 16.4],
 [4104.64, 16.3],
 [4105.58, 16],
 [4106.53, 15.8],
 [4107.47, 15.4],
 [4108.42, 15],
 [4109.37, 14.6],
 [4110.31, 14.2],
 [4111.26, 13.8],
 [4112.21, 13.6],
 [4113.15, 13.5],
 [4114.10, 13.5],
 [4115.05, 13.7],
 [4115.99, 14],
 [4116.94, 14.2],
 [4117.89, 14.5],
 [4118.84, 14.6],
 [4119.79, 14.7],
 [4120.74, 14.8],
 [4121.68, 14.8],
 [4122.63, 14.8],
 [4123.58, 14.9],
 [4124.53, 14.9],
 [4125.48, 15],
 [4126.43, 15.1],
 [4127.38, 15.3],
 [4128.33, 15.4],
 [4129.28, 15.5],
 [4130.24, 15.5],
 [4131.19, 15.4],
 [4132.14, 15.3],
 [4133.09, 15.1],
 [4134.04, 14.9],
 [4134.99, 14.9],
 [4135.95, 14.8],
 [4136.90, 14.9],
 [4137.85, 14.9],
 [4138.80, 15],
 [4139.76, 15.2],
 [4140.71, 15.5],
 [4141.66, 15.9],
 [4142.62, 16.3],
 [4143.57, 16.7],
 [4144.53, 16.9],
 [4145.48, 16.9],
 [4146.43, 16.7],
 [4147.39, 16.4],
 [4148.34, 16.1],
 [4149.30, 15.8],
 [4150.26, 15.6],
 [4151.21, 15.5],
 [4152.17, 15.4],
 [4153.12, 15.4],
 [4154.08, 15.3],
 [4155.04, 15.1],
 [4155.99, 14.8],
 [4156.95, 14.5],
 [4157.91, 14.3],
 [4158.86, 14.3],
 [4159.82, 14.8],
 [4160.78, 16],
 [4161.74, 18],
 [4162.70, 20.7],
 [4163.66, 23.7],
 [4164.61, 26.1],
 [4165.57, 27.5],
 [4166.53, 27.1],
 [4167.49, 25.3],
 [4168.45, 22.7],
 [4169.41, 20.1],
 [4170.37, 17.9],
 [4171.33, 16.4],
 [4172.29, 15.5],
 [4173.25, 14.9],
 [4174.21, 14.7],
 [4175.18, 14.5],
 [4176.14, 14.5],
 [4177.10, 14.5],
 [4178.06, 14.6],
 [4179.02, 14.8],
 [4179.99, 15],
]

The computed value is 15.5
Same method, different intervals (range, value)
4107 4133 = 14.7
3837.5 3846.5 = 16.3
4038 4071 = 15.4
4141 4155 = 16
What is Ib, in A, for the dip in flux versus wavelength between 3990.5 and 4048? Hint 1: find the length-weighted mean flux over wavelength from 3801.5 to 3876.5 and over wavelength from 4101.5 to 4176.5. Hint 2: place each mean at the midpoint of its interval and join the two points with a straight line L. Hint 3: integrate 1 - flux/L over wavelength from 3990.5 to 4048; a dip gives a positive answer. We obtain 4.3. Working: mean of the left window 17.7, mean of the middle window 15.5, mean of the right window 16.2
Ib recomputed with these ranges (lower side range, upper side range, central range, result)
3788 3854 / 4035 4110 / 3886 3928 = 0.9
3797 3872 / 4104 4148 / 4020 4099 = 2.1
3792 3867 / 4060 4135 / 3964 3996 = 1.7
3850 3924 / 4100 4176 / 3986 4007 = 1.7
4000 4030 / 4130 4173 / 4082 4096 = 2.0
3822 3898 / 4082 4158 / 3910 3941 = 0.3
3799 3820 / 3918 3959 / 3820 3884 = 0.9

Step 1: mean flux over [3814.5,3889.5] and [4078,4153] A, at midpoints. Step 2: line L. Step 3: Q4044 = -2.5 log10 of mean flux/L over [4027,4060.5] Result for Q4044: 0.01 mag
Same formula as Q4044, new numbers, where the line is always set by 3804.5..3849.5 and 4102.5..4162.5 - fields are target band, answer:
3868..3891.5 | -0.05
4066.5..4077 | -0.04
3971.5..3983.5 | 0.04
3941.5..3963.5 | 0.00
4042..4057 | 0.03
